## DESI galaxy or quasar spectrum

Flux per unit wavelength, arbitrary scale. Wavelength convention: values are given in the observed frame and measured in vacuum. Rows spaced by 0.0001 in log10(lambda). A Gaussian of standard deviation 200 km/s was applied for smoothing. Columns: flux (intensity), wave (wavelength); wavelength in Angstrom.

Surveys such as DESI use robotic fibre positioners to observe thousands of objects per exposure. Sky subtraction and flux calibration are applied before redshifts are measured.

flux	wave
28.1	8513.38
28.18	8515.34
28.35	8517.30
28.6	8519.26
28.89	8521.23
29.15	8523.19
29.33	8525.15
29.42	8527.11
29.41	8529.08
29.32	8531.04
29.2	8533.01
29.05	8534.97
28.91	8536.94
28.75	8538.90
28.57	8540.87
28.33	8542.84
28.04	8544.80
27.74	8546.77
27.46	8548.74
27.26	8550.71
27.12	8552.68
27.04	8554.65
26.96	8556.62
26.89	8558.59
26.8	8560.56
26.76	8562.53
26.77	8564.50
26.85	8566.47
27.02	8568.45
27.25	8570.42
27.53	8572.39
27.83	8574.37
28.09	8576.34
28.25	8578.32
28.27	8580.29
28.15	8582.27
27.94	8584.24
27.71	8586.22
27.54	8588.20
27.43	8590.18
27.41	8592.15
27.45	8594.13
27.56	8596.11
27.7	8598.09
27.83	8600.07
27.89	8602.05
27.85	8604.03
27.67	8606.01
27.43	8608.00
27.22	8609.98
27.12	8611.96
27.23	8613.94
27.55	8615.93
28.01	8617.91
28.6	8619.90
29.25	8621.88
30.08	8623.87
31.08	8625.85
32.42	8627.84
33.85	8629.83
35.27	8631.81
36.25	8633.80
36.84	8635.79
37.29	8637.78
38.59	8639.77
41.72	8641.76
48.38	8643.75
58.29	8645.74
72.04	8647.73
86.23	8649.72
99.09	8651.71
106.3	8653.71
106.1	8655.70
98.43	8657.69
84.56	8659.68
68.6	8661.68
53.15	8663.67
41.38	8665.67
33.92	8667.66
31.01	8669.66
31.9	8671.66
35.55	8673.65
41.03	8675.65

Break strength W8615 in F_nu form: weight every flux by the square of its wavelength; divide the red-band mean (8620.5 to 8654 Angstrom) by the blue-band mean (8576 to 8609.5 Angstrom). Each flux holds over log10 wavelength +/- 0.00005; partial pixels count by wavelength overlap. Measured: 1.78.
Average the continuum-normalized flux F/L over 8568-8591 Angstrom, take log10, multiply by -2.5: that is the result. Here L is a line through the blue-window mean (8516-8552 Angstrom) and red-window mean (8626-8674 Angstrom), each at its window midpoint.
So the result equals 0.377 mag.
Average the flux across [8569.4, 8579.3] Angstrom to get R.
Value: 27.8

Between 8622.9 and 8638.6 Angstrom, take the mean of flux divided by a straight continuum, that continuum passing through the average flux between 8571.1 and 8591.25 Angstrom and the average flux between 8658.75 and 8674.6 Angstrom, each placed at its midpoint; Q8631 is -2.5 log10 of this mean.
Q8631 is 0.15 mag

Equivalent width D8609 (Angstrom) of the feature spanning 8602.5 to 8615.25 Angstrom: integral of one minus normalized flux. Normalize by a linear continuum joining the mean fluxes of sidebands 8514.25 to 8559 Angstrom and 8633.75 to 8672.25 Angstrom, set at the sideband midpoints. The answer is 5.6 Angstrom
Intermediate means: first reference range 28.4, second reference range 61.4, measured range 27.4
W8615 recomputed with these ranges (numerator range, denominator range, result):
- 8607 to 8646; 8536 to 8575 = 1.25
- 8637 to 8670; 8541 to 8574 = 2.47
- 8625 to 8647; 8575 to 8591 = 1.43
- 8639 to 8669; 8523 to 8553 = 2.48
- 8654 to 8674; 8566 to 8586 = 2.24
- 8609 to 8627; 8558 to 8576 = 1.06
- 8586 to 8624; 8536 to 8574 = 1.02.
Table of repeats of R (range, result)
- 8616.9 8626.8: 29.4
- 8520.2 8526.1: 29.1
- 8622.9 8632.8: 32.6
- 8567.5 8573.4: 27.3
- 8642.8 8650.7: 66.3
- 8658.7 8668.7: 56.1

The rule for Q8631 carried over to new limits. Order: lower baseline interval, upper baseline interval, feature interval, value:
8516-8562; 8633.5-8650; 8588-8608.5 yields 0.418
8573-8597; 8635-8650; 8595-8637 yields 0.324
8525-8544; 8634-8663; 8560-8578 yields 0.446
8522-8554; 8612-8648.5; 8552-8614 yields 0.185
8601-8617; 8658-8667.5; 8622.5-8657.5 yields -0.123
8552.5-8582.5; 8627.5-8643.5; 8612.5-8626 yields 0.215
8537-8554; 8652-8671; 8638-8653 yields 0.025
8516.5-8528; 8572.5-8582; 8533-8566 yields 0.032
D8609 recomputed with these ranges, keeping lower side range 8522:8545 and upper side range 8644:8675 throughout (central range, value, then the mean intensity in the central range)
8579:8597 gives 6.93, 27.7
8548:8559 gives 2.45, 27.1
